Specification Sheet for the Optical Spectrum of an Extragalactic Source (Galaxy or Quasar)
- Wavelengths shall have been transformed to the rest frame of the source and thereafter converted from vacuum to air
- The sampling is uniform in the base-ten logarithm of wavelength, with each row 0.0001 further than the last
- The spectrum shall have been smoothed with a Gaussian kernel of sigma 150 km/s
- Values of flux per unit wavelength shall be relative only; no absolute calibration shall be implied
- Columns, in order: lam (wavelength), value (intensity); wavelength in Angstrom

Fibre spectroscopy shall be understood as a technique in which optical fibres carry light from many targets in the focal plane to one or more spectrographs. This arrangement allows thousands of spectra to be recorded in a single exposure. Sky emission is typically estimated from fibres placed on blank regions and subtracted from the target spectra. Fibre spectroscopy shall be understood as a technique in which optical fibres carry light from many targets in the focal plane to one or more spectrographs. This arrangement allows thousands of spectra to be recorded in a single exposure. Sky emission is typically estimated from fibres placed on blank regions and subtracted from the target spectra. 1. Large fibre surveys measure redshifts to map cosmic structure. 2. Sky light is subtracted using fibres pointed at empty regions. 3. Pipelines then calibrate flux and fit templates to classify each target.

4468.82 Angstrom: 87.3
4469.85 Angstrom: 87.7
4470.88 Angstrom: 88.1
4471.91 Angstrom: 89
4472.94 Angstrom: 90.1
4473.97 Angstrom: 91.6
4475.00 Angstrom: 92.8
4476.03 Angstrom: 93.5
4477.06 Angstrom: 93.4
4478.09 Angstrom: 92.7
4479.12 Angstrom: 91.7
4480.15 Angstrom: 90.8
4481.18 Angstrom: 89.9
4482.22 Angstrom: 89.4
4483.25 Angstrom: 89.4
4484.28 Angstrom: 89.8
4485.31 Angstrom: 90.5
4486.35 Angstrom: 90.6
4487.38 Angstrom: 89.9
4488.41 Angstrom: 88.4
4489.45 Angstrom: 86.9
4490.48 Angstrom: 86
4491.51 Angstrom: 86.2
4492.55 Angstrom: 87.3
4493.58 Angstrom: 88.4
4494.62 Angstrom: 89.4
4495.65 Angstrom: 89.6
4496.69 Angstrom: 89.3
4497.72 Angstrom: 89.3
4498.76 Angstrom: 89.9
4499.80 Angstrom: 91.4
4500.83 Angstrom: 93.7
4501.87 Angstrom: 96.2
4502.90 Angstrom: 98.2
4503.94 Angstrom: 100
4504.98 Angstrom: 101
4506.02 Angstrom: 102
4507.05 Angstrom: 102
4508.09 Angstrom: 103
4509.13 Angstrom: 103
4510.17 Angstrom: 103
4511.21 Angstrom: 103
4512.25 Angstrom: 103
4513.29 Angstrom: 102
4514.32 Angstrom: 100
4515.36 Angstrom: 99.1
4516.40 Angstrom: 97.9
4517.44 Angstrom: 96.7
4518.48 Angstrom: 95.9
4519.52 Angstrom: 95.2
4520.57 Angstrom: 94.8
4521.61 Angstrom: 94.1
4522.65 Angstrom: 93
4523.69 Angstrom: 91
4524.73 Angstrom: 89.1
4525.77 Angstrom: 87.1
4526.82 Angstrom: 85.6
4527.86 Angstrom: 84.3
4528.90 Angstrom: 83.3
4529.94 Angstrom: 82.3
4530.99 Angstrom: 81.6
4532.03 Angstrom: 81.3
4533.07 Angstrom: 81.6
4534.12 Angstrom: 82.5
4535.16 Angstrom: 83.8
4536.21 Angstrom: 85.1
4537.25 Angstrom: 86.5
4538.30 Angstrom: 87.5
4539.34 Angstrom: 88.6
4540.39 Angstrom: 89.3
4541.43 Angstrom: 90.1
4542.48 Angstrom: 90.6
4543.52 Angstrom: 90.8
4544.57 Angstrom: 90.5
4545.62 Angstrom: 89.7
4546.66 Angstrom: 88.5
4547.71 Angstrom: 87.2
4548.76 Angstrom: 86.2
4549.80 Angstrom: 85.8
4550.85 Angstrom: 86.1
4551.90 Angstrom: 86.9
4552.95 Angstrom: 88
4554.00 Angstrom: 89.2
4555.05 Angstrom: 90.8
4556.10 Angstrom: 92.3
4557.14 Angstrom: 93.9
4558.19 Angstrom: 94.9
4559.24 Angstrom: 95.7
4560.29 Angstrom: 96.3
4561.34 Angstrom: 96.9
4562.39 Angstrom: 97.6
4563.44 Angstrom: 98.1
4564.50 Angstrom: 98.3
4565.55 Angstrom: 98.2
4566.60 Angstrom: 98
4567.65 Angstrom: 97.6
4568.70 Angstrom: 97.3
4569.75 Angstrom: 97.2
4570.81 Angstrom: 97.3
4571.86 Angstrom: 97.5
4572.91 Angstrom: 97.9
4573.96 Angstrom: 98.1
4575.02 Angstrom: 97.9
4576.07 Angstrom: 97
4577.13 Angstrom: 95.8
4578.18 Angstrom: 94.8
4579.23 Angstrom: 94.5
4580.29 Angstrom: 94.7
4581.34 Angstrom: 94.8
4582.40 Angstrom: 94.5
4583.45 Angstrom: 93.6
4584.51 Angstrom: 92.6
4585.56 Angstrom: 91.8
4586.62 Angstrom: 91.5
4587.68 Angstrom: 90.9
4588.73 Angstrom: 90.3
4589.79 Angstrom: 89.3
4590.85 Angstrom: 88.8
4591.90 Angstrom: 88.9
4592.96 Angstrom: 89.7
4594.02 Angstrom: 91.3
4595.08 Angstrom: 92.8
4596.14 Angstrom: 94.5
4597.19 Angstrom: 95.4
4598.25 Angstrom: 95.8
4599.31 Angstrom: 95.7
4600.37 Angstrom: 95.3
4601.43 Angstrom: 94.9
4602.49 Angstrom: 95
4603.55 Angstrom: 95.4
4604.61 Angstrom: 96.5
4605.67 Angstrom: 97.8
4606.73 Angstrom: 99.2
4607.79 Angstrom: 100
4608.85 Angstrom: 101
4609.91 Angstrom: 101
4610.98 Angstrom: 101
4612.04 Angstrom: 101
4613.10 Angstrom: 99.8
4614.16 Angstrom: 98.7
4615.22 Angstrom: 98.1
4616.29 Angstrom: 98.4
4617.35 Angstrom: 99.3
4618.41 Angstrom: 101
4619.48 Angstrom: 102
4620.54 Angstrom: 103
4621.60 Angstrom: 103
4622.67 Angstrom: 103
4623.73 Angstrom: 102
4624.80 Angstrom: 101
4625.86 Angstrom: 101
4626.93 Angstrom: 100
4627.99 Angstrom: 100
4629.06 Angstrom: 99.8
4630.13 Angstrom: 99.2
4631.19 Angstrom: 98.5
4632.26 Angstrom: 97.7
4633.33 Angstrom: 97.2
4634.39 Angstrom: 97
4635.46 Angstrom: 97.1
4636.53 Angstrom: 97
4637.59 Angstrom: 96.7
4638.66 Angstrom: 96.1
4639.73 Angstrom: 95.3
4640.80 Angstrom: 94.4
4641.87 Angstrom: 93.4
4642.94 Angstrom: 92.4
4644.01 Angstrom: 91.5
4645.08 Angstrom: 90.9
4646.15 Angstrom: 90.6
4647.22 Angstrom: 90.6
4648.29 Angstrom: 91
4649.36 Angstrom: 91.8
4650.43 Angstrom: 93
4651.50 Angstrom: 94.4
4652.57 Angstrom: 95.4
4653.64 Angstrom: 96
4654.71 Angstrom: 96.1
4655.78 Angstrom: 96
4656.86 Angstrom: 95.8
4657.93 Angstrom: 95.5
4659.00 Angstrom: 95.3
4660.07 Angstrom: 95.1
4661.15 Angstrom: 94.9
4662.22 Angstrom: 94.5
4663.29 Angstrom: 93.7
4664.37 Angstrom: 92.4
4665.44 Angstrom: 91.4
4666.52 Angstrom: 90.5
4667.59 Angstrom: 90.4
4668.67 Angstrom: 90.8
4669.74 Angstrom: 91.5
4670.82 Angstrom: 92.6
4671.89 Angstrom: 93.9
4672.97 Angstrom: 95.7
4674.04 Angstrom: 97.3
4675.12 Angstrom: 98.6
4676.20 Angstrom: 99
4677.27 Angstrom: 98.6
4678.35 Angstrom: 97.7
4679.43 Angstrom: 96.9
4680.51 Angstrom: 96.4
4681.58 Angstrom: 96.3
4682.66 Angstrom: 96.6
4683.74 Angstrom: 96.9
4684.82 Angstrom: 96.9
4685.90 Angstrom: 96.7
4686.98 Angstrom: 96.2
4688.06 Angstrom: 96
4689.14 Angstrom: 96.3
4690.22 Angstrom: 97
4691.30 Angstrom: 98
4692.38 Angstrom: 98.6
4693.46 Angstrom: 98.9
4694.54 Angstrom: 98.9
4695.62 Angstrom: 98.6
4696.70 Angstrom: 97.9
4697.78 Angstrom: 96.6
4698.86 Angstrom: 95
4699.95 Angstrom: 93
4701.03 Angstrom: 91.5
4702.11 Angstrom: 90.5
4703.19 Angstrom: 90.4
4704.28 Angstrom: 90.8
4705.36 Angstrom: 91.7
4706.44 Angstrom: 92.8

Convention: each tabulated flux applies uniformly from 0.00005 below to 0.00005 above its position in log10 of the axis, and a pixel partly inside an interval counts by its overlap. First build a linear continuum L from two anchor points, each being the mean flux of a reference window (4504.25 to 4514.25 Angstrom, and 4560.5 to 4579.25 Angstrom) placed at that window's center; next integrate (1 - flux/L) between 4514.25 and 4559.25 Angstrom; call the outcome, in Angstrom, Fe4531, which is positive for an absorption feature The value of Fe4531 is 4.9 Angstrom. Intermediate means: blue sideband 102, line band 89.2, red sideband 97.3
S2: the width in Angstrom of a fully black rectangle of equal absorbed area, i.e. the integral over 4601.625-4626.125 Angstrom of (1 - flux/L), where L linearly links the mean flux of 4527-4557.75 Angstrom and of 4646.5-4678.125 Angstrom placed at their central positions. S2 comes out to -2.3 Angstrom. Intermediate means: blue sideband 87.1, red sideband 94.2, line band 99.9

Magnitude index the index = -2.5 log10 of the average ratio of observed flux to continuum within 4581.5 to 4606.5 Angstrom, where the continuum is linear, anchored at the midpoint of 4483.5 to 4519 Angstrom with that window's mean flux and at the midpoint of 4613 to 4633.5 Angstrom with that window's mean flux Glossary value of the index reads 0.06 mag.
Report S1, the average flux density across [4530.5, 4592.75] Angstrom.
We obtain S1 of 91.8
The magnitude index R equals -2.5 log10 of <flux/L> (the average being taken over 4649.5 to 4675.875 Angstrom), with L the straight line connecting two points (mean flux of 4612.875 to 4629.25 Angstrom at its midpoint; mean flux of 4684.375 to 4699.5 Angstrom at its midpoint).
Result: 0.05 mag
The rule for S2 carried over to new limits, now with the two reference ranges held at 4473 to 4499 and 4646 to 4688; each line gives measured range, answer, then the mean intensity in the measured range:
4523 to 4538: 1.04 Angstrom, 84.8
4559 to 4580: -1.13 Angstrom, 97.1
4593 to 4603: -0.15 Angstrom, 94.3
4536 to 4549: 0.39 Angstrom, 88.6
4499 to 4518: -1.91 Angstrom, 99.6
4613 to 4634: -1.47 Angstrom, 100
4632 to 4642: -0.25 Angstrom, 96.3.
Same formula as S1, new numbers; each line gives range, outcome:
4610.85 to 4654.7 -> 97.3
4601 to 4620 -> 98.9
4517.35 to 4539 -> 87.5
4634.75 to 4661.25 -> 94.2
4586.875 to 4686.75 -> 95.9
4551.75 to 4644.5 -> 96.3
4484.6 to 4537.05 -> 92.1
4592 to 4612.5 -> 96.3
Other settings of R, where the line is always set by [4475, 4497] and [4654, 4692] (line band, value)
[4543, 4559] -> 0.03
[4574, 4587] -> -0.02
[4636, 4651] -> 0.01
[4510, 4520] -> -0.10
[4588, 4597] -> 0.02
